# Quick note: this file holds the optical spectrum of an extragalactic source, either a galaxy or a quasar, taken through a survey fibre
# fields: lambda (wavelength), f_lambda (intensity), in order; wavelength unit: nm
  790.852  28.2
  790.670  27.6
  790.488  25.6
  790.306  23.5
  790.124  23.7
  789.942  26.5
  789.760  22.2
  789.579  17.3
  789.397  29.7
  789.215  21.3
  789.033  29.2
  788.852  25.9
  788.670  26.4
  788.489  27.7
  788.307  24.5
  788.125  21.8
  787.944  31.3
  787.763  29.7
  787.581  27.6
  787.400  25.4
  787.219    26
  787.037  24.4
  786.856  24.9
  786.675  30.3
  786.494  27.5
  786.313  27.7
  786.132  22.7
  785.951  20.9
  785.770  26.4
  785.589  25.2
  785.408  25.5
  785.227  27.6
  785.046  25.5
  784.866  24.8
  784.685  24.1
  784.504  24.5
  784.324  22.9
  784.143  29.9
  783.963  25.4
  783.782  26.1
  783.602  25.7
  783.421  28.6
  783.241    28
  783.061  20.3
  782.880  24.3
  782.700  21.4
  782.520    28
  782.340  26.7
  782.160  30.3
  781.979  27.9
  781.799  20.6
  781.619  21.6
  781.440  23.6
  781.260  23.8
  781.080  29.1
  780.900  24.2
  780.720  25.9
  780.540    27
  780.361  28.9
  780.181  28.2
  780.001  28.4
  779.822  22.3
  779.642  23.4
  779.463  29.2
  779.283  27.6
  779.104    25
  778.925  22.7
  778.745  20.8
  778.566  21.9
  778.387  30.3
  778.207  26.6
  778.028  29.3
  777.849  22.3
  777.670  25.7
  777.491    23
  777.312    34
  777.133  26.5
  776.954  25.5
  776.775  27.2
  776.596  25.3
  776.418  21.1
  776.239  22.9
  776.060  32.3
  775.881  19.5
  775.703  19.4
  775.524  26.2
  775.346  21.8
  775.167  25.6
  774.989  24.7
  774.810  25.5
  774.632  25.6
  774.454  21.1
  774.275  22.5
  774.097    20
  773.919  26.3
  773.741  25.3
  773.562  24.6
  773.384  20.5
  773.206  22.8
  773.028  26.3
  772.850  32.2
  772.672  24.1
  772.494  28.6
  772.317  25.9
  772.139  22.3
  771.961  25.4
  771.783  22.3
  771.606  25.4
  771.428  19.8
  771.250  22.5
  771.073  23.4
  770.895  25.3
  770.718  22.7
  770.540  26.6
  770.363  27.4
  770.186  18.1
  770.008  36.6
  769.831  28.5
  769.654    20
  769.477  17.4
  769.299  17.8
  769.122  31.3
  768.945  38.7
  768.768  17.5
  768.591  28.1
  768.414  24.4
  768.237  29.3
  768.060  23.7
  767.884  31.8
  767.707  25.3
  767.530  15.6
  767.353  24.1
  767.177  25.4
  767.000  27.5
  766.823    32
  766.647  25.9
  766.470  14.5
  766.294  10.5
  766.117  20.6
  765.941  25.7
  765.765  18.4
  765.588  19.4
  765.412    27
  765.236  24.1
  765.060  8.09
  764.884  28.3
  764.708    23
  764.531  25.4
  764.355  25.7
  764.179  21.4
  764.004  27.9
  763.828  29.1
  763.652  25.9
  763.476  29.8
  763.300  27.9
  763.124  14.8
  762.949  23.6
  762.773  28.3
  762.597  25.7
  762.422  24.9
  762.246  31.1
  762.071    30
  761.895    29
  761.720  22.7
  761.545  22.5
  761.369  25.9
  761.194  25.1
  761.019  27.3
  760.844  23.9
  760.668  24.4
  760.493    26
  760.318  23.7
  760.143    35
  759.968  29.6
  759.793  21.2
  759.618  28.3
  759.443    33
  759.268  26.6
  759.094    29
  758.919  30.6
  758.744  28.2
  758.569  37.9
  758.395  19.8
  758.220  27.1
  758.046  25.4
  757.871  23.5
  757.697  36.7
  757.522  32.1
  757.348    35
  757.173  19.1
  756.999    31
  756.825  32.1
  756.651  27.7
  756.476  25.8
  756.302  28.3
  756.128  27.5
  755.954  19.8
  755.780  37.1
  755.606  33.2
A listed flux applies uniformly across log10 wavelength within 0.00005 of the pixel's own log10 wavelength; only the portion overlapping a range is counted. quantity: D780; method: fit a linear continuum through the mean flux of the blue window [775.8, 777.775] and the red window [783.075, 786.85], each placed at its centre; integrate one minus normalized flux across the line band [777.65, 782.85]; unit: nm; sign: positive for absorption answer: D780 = 0.035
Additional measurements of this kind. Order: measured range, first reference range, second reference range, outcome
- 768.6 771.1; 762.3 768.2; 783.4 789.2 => -0.10 nm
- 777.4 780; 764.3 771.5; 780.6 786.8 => -0.02 nm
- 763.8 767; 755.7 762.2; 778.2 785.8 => 0.54 nm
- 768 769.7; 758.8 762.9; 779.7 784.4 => 0.10 nm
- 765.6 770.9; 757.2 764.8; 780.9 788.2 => 0.46 nm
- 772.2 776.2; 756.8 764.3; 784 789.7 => 0.29 nm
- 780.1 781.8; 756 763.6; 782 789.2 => 0.05 nm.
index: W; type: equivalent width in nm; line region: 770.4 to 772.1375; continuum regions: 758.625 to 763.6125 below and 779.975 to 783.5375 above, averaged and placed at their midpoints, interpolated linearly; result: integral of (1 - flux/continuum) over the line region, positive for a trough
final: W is 0.17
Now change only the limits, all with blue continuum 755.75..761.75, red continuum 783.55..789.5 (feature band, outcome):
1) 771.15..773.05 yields 0.14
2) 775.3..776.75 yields 0.15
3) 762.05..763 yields 0.01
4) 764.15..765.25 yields 0.20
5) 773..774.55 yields 0.21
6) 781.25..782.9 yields 0.09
